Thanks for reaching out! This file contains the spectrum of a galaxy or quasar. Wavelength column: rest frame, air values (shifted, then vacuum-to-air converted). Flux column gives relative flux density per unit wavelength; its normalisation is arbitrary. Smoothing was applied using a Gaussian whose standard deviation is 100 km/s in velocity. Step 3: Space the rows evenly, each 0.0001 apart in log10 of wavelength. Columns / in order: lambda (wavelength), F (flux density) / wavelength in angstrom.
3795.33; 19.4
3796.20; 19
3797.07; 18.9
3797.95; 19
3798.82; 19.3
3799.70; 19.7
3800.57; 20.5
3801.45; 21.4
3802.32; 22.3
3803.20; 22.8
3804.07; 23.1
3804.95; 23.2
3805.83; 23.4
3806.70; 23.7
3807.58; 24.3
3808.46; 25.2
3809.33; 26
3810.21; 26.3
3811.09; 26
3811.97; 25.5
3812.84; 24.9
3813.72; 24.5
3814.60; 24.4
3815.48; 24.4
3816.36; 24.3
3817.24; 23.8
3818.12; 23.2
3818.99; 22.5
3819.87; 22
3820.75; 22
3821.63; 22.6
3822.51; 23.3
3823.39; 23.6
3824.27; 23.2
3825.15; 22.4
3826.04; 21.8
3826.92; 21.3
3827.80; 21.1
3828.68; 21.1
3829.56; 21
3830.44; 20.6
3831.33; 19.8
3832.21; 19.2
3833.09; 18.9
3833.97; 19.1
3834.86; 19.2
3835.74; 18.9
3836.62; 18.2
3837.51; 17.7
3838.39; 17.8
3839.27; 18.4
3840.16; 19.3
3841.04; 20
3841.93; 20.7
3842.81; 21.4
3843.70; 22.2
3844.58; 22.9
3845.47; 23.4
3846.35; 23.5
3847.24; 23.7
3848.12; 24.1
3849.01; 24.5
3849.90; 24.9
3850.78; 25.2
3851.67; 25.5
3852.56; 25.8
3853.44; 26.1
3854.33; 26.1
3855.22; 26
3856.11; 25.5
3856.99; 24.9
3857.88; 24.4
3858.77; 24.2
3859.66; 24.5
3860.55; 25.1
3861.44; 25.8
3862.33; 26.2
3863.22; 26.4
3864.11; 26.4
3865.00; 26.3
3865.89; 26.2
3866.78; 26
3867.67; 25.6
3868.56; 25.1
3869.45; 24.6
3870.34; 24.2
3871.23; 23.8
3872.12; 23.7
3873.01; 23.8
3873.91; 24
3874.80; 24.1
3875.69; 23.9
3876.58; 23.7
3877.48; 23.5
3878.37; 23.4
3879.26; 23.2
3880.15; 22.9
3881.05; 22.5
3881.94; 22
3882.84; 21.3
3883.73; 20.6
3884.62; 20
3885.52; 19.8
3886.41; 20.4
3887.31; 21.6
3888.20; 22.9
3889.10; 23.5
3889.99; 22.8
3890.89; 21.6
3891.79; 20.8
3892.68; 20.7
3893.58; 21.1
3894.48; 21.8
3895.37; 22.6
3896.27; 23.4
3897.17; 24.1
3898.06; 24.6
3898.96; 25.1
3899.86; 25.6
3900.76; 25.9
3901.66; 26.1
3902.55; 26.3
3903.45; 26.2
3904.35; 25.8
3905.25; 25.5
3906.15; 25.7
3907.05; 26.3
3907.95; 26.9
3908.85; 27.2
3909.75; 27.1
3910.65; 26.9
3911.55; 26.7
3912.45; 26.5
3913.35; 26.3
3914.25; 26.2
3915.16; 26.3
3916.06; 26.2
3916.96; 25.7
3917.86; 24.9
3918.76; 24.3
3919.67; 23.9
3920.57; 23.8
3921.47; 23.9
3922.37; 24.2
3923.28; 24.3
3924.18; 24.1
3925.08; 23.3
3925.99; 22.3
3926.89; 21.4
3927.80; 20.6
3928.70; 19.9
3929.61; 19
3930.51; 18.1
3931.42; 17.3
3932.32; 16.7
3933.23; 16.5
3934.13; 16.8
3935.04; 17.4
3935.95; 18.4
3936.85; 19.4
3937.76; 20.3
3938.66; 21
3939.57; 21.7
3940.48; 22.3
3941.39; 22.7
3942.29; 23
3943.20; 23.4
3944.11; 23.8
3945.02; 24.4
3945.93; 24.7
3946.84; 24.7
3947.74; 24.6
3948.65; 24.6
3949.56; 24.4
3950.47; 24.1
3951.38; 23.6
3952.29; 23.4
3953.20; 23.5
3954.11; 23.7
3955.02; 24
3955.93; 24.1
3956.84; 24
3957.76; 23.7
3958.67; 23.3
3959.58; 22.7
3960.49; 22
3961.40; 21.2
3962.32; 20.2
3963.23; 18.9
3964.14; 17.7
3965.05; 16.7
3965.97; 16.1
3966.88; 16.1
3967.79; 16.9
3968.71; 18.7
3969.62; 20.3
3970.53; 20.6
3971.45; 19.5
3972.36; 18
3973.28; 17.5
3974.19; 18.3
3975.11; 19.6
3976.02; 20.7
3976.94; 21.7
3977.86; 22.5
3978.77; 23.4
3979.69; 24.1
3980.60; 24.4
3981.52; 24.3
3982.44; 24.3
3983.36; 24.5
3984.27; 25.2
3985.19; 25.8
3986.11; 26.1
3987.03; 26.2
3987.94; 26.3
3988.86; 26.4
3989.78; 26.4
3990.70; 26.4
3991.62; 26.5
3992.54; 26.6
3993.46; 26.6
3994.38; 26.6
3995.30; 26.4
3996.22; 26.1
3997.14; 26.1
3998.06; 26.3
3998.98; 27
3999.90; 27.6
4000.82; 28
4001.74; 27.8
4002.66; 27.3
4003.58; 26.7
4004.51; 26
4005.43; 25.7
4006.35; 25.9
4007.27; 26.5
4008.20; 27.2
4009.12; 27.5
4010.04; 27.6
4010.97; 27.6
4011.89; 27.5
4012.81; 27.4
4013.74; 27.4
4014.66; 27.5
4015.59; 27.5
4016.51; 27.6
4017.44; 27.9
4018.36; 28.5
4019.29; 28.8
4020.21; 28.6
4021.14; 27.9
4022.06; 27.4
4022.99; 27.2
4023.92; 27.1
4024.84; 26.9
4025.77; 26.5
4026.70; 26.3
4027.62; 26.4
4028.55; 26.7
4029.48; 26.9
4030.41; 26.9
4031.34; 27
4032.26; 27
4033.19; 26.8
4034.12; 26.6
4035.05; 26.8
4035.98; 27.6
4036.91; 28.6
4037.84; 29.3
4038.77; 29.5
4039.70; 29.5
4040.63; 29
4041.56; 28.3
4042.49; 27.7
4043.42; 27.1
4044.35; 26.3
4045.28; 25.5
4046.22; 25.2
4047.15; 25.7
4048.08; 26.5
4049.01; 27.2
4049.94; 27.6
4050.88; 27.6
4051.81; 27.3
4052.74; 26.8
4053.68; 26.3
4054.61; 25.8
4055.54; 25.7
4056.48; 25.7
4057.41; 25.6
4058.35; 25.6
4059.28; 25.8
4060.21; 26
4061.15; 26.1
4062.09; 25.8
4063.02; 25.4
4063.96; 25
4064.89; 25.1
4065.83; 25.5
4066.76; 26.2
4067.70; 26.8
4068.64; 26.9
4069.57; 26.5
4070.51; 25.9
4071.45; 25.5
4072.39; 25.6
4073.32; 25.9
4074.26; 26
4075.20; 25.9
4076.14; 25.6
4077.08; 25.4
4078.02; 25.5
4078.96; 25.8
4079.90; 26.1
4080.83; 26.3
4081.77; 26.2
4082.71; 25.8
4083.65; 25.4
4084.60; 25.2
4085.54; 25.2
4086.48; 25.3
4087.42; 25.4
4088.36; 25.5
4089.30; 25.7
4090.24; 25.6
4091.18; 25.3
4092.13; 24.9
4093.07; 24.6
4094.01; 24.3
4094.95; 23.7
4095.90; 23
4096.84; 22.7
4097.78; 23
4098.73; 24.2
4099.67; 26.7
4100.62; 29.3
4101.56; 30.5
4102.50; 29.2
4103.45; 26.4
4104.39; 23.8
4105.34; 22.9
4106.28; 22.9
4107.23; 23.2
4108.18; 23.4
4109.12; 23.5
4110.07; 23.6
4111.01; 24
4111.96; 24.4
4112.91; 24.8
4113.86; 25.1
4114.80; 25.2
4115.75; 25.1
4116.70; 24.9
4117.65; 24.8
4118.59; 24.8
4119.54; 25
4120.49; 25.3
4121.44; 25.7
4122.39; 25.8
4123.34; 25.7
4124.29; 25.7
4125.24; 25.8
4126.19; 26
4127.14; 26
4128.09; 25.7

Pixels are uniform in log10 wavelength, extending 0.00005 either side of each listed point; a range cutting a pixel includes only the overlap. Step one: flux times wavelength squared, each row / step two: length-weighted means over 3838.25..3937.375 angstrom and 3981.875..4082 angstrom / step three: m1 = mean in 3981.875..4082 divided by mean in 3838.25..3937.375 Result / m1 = 1.2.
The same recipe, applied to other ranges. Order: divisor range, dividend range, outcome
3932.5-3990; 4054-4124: 1.23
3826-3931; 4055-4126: 1.21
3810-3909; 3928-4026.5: 1.08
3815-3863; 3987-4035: 1.31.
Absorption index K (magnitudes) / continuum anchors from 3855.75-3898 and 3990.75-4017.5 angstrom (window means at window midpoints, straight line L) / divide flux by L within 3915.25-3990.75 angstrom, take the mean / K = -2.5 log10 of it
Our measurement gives 0.16 mag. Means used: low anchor 23.5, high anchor 27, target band 22.1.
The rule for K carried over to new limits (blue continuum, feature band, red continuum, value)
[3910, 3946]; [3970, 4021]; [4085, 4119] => -0.091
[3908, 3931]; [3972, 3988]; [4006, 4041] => 0.143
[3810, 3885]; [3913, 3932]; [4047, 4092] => 0.045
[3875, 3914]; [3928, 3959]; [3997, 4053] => 0.154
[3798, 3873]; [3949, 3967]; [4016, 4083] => 0.156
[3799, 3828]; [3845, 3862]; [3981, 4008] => -0.043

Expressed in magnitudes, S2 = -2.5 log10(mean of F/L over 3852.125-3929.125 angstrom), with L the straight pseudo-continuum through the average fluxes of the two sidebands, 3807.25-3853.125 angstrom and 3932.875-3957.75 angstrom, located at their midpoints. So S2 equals -0.08 mag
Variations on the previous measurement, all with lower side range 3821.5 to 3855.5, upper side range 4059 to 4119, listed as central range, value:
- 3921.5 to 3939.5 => 0.15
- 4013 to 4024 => -0.14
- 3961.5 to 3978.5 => 0.24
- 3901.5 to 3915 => -0.16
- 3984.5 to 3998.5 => -0.10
